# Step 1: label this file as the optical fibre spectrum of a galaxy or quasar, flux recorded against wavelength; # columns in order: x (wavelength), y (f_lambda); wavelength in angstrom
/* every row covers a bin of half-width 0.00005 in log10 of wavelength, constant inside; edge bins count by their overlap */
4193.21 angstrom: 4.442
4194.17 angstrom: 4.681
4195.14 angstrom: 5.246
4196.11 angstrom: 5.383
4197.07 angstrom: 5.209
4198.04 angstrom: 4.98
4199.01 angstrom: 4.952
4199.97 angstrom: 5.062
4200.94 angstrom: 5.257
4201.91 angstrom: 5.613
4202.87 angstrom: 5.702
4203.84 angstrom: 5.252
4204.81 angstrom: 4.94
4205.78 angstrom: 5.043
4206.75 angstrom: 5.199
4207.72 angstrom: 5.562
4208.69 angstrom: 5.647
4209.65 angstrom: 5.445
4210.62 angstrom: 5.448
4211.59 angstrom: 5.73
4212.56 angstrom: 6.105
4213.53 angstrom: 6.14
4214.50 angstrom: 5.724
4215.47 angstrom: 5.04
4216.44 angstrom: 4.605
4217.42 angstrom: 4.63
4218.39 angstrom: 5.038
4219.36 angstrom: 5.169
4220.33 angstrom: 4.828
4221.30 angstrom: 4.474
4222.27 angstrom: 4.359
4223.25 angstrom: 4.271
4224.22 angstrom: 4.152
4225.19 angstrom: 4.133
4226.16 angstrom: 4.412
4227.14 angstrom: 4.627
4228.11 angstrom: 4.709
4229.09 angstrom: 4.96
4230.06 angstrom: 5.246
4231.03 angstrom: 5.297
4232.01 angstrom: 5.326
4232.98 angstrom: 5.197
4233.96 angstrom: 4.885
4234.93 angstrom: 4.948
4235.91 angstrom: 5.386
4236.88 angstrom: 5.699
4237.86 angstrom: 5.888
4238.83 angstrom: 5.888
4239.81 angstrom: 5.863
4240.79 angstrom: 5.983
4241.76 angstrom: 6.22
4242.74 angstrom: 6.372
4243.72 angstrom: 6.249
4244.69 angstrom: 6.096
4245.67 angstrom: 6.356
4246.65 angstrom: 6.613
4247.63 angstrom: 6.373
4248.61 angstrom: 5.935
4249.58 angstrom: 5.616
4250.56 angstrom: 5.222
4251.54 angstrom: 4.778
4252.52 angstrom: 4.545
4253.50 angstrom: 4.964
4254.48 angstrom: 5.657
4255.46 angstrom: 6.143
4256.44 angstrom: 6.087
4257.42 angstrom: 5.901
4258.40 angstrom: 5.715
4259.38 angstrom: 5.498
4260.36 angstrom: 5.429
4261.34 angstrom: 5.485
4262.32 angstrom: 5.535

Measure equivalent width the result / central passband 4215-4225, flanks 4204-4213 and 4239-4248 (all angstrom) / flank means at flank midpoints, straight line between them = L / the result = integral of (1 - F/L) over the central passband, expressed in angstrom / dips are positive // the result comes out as 1.9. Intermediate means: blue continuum 5.45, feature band 4.64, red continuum 6.22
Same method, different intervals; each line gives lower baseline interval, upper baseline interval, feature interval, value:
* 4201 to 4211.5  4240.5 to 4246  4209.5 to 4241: 3.7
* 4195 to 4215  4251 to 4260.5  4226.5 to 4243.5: 0.0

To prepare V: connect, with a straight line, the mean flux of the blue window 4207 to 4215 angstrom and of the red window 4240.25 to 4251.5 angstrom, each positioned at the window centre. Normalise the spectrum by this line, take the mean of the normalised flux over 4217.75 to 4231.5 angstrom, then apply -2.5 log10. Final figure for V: 0.24 mag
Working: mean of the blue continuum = 5.71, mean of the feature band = 4.69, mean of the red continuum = 6.04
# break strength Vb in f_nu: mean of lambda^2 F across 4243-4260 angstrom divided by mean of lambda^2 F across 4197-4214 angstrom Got 1.09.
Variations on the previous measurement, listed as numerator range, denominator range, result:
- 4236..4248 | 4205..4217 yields 1.14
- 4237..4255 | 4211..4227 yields 1.20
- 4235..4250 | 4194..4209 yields 1.17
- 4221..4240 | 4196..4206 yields 0.97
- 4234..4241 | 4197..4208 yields 1.09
